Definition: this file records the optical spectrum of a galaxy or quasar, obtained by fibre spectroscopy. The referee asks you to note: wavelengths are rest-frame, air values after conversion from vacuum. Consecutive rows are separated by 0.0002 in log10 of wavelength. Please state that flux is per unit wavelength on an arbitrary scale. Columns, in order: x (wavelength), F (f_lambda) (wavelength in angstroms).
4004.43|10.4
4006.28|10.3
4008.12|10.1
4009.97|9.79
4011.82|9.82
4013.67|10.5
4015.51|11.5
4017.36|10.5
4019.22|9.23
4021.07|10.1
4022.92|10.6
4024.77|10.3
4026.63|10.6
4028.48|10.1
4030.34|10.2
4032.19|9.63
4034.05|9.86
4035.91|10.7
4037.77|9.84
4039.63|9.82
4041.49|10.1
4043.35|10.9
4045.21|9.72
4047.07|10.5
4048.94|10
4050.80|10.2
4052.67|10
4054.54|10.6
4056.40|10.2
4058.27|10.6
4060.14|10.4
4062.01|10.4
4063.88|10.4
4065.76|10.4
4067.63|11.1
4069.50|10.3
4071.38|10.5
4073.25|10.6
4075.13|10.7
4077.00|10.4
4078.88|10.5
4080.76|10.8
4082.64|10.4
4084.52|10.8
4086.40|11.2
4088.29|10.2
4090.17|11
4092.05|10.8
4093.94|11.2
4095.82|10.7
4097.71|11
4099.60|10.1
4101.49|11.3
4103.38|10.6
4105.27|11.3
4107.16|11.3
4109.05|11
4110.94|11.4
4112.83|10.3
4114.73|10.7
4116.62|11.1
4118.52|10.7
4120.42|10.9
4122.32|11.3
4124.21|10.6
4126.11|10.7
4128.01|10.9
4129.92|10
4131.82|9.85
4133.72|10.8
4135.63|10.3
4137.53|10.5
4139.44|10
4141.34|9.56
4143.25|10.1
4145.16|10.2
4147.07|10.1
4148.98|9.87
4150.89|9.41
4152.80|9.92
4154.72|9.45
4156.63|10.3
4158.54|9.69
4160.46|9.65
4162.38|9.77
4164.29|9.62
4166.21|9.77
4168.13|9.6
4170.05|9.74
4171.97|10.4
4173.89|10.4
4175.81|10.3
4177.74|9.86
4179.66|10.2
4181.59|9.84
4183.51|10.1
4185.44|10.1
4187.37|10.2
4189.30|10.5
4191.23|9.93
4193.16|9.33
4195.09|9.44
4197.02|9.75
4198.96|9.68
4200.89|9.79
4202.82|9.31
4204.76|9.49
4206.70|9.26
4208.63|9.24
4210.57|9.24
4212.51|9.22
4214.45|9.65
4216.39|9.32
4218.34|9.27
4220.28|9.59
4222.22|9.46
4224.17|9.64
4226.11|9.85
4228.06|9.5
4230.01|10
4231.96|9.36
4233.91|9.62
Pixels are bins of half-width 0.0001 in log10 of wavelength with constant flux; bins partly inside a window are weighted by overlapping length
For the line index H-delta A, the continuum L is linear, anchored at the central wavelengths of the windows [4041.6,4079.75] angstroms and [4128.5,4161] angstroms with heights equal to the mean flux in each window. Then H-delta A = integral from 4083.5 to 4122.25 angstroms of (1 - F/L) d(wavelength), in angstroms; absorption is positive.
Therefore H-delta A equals -2.59 angstroms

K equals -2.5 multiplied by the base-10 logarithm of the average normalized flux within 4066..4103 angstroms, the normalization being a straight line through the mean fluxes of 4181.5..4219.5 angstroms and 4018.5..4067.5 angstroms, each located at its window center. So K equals -0.07 mag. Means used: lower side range 10.2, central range 10.7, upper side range 9.63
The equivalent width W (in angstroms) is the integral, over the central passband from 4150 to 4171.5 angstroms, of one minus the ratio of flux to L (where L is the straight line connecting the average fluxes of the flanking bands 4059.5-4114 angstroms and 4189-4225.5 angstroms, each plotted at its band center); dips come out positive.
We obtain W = 0.5 angstroms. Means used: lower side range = 10.7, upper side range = 9.52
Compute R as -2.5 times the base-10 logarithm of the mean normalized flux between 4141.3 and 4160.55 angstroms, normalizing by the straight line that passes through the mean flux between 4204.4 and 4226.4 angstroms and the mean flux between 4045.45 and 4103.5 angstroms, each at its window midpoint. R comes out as 0.01 mag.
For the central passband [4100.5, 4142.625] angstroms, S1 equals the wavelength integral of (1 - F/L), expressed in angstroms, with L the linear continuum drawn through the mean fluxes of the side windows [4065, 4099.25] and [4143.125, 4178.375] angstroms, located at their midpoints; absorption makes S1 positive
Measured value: -1.6 angstroms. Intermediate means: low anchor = 10.7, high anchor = 9.9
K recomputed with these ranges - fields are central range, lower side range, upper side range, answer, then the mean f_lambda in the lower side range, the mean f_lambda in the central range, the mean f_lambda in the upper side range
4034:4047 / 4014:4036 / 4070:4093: 0.02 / 10.3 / 10.2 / 10.6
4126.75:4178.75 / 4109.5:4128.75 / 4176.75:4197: 0.04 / 10.9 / 10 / 9.94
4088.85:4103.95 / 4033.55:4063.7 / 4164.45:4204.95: -0.07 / 10.3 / 10.8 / 9.89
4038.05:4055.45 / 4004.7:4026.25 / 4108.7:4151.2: 0.01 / 10.3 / 10.2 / 10.5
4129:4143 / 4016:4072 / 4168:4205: -0.01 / 10.3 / 10.1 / 9.91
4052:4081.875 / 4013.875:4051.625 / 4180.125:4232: -0.04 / 10.2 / 10.5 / 9.64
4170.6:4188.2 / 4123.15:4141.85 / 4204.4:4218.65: -0.04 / 10.3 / 10.1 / 9.33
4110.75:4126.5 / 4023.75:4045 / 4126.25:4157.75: -0.08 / 10.2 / 10.8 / 10.1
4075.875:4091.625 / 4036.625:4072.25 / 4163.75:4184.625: -0.05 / 10.3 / 10.7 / 9.99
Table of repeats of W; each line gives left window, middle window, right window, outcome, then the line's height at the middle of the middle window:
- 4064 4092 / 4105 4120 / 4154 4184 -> -0.9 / 10.4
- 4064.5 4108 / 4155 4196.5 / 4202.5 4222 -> -0.7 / 9.76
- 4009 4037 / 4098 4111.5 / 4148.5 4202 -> -1.3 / 10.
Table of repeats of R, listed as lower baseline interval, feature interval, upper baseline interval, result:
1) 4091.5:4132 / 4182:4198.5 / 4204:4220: -0.03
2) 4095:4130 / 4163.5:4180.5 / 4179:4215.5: 0.01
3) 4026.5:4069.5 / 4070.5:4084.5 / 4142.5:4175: -0.04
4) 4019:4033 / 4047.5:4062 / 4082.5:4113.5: 0.01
